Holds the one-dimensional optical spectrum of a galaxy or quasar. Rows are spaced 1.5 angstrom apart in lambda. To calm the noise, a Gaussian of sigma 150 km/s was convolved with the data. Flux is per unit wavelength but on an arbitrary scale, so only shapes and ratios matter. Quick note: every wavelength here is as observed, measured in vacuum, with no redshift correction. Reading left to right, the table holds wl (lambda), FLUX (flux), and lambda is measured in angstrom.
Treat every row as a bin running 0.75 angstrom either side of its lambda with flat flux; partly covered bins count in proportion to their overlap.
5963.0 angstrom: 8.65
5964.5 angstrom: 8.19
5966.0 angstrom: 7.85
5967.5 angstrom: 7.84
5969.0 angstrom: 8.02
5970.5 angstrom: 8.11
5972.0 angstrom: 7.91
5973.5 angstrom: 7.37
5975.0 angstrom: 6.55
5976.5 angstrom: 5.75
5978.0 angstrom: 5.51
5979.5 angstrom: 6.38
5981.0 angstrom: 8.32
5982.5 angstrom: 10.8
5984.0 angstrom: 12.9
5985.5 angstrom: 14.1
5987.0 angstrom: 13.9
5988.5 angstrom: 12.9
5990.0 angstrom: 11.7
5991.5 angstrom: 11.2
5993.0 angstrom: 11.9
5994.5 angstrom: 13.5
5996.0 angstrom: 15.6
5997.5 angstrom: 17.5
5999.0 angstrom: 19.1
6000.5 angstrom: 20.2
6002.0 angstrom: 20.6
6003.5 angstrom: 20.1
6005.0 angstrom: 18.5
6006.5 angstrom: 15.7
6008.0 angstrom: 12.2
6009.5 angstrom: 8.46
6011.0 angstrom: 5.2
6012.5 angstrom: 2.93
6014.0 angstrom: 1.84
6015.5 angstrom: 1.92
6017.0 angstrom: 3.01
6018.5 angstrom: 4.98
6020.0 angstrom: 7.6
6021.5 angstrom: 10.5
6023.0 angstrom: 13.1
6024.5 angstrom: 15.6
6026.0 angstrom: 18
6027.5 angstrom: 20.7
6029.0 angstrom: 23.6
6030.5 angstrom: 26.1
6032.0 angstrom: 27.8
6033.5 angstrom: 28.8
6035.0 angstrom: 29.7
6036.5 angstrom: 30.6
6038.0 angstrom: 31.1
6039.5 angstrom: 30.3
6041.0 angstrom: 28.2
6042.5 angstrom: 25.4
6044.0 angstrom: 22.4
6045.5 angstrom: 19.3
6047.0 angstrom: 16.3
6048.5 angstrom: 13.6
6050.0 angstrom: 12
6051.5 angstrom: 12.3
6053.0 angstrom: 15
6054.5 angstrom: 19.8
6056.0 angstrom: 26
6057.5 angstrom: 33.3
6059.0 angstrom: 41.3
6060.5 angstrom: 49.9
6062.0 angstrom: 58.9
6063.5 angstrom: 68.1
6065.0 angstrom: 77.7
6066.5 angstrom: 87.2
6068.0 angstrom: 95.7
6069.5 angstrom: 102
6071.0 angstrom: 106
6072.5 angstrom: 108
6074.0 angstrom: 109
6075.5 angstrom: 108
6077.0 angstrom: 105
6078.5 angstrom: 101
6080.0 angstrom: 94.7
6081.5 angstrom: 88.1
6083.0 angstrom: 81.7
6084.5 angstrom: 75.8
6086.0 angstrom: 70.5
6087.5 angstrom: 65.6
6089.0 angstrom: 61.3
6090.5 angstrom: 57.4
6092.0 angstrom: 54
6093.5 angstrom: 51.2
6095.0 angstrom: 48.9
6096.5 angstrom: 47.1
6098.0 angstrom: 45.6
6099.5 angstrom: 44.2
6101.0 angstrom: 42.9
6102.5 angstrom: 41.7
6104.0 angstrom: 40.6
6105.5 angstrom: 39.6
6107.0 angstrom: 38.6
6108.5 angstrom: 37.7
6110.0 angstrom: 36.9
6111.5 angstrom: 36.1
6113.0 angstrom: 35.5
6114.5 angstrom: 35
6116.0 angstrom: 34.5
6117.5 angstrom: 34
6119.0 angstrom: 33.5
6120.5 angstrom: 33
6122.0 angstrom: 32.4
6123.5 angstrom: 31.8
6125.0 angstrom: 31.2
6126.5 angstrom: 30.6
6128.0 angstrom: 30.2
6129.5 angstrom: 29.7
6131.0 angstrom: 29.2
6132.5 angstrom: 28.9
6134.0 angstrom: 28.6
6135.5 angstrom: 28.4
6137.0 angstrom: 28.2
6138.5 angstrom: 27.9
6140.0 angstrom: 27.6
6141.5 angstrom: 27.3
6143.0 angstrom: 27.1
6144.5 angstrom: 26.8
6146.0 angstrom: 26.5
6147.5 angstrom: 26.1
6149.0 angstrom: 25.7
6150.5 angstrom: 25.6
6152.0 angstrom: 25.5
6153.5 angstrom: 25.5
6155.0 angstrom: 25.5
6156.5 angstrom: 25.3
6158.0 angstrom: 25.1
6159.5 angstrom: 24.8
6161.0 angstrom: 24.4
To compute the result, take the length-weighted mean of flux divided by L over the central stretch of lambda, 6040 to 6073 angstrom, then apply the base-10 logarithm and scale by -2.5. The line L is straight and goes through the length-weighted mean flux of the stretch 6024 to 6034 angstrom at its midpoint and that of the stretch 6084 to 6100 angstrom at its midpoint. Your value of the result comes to -0.162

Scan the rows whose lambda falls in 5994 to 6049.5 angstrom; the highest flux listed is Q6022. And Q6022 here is 31.1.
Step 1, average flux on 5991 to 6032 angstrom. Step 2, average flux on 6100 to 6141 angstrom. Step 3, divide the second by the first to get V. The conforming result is 2.47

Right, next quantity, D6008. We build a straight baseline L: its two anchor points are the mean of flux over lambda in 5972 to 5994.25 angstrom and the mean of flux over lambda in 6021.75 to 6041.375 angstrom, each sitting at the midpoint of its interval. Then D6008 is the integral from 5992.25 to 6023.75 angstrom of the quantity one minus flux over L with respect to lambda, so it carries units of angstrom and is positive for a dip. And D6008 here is 8.7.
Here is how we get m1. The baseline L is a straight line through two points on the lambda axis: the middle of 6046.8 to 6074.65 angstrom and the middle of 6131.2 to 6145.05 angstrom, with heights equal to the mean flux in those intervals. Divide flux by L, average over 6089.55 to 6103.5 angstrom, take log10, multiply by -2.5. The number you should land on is -0.121 mag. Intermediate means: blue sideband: 56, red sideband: 27.9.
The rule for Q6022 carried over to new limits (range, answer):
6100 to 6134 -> 42.9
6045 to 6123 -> 109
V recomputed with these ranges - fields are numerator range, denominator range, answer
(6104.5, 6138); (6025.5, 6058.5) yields 1.41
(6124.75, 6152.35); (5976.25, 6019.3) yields 2.47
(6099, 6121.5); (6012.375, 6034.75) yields 2.60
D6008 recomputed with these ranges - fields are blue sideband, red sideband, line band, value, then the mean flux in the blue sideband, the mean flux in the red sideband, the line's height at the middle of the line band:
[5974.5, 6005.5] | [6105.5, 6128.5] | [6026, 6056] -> -1.95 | 13.2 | 34.3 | 21.7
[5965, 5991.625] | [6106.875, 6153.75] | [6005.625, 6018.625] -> 6.85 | 9.23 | 30.4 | 13.9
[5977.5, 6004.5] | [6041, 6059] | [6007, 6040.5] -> 3.93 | 13.8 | 20.8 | 17.7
